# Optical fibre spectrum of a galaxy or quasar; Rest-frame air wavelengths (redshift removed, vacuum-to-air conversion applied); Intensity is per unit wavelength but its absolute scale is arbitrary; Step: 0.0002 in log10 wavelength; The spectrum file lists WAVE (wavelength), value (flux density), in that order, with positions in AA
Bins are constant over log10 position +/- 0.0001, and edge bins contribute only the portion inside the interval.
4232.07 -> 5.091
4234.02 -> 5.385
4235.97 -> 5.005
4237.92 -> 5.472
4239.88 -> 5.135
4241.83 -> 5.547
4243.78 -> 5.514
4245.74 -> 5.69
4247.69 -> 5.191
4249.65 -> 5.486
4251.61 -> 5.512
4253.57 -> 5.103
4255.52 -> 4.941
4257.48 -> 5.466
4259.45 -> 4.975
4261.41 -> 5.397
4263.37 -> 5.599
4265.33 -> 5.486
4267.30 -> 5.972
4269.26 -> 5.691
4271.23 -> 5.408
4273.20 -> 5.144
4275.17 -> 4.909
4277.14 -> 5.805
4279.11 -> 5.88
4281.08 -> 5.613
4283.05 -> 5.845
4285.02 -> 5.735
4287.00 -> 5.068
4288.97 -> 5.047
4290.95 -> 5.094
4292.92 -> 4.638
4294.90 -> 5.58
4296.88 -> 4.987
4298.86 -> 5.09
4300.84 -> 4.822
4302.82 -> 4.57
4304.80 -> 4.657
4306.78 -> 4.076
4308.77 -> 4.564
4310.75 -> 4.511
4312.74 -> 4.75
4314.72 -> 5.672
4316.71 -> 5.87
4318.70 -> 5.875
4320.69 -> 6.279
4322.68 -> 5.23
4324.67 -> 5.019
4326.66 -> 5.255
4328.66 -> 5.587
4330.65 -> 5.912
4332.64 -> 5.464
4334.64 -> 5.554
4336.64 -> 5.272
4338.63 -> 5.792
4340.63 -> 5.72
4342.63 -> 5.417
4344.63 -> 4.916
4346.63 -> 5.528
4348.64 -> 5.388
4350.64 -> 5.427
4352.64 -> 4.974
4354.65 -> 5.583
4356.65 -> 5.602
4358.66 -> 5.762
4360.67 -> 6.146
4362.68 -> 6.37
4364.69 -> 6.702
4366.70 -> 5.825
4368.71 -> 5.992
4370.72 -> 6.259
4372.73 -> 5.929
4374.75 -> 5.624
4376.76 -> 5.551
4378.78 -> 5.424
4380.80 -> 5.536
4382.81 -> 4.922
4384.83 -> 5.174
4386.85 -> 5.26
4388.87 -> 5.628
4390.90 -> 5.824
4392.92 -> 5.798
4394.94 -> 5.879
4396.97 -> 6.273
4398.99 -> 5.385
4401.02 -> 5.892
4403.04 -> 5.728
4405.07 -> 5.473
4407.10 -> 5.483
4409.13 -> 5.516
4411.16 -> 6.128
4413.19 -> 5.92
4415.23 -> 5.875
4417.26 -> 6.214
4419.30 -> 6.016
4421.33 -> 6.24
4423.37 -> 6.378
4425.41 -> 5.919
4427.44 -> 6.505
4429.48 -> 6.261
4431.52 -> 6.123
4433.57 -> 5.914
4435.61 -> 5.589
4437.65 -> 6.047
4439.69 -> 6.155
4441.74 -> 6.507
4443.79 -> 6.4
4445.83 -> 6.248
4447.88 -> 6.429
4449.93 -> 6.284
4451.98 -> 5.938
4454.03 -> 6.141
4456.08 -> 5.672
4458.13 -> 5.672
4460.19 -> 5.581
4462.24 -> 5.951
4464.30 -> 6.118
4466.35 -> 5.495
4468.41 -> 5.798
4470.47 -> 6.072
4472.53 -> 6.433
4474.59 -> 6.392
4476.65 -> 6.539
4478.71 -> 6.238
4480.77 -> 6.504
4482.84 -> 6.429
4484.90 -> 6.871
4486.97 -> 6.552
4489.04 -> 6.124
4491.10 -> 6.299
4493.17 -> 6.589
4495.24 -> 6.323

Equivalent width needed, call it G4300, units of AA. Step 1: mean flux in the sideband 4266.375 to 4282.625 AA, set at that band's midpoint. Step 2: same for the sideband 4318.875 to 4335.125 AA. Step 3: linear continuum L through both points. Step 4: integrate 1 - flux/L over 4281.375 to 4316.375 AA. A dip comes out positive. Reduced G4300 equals 3.4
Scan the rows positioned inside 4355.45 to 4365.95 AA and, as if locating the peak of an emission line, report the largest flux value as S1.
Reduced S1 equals 6.702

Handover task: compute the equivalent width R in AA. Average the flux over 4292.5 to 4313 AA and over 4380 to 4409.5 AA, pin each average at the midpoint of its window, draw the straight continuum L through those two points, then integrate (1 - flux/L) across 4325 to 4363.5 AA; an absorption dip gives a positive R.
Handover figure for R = -3.2 AA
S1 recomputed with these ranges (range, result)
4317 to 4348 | 6.279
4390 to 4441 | 6.505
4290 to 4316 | 5.672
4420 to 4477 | 6.539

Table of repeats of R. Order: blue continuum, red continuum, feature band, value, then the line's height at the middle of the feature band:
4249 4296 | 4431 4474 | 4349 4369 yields -0.4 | 5.7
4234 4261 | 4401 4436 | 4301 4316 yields 2.2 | 5.55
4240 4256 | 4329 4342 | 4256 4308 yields 2.1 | 5.47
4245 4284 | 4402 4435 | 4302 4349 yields 3.1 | 5.66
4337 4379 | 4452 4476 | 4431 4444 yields -0.4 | 5.89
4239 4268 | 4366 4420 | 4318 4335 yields 0.0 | 5.57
